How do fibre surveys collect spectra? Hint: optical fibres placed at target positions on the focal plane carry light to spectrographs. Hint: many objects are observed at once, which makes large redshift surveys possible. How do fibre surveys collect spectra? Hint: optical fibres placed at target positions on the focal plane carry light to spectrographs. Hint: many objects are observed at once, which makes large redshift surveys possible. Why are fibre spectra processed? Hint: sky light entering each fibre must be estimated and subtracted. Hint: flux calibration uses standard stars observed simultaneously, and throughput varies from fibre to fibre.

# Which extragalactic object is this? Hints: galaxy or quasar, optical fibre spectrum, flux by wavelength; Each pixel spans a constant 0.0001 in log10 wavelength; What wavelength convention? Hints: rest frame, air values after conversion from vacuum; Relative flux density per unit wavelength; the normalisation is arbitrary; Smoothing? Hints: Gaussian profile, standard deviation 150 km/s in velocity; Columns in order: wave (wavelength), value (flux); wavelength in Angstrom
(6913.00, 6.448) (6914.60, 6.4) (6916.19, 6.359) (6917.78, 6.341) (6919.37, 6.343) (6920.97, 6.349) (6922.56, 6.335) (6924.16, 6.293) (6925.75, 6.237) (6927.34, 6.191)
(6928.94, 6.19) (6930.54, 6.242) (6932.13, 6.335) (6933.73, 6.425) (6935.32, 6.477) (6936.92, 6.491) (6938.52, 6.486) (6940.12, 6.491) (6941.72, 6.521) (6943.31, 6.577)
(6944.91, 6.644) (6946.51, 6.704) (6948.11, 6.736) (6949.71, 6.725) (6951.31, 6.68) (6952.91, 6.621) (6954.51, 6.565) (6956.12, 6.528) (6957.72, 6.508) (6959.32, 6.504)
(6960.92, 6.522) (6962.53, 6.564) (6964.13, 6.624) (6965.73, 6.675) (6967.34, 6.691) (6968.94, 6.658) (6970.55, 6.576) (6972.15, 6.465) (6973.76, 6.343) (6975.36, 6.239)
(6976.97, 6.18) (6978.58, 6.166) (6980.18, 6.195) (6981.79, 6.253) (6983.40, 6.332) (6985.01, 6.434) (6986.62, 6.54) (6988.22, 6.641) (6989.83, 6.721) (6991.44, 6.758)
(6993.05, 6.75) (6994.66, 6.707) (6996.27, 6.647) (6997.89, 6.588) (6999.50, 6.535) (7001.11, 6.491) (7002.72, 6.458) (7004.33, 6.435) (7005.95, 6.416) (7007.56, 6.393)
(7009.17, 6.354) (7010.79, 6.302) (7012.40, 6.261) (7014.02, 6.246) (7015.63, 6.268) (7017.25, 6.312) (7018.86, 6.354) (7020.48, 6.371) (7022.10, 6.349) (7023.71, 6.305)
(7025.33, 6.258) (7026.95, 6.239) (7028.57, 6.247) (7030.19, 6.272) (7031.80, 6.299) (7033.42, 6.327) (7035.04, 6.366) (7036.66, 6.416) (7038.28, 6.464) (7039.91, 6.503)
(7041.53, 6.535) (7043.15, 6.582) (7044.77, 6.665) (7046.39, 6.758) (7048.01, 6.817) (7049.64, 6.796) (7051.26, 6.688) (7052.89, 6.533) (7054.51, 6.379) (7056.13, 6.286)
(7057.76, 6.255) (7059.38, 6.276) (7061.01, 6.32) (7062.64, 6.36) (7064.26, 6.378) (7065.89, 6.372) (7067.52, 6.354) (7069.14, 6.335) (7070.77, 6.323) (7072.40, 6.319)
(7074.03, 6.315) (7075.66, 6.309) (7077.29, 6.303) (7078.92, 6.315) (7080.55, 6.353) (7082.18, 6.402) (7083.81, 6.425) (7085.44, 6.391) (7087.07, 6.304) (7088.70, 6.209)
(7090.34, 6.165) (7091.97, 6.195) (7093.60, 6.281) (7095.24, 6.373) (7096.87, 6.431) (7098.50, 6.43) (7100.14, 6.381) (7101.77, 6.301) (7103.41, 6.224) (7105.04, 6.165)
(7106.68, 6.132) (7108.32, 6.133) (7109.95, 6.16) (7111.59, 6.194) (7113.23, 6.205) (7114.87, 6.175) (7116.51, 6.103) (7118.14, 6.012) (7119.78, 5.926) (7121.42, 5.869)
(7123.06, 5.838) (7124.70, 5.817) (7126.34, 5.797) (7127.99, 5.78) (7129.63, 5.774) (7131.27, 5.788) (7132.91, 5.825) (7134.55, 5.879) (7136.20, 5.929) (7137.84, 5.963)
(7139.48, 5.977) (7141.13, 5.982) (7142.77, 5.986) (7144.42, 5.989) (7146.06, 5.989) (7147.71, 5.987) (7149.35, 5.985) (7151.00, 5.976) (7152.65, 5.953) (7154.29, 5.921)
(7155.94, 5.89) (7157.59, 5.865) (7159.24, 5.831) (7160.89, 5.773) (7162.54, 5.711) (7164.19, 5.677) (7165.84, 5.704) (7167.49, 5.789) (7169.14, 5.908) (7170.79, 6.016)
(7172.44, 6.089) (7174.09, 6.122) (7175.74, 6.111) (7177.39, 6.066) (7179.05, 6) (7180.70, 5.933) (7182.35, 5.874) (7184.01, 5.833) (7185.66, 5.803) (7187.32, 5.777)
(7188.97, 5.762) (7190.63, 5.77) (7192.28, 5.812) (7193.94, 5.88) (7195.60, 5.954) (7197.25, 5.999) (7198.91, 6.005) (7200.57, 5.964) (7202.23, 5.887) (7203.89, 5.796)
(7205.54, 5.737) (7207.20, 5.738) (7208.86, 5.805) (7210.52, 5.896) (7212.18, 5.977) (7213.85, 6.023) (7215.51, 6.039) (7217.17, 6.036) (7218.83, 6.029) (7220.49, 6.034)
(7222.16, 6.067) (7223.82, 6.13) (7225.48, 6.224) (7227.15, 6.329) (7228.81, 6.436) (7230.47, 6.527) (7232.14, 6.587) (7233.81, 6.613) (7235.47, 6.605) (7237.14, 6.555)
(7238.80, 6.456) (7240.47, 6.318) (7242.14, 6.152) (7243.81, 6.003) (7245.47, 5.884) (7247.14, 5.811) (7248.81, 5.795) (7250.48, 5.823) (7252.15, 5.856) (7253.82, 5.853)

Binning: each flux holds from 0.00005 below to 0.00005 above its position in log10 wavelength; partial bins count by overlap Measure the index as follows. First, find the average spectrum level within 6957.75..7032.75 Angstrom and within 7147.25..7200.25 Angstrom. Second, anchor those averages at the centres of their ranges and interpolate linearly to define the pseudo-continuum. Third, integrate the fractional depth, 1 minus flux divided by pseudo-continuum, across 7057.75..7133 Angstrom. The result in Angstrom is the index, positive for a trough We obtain -0.7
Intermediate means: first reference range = 6.43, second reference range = 5.9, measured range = 6.2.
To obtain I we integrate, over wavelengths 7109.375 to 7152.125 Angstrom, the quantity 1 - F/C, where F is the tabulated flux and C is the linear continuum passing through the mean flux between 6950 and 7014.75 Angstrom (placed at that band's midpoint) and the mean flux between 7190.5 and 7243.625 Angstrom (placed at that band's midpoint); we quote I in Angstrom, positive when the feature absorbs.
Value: 2.0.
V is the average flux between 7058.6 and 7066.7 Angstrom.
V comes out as 6.34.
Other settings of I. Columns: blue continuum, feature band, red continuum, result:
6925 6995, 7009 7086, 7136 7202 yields -1.7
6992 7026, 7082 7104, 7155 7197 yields -0.6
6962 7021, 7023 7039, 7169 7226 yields 0.1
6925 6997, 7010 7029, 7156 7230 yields 0.2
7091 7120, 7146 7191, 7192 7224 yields 1.1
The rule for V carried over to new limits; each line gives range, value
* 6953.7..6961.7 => 6.53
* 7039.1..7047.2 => 6.62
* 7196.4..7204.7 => 5.93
